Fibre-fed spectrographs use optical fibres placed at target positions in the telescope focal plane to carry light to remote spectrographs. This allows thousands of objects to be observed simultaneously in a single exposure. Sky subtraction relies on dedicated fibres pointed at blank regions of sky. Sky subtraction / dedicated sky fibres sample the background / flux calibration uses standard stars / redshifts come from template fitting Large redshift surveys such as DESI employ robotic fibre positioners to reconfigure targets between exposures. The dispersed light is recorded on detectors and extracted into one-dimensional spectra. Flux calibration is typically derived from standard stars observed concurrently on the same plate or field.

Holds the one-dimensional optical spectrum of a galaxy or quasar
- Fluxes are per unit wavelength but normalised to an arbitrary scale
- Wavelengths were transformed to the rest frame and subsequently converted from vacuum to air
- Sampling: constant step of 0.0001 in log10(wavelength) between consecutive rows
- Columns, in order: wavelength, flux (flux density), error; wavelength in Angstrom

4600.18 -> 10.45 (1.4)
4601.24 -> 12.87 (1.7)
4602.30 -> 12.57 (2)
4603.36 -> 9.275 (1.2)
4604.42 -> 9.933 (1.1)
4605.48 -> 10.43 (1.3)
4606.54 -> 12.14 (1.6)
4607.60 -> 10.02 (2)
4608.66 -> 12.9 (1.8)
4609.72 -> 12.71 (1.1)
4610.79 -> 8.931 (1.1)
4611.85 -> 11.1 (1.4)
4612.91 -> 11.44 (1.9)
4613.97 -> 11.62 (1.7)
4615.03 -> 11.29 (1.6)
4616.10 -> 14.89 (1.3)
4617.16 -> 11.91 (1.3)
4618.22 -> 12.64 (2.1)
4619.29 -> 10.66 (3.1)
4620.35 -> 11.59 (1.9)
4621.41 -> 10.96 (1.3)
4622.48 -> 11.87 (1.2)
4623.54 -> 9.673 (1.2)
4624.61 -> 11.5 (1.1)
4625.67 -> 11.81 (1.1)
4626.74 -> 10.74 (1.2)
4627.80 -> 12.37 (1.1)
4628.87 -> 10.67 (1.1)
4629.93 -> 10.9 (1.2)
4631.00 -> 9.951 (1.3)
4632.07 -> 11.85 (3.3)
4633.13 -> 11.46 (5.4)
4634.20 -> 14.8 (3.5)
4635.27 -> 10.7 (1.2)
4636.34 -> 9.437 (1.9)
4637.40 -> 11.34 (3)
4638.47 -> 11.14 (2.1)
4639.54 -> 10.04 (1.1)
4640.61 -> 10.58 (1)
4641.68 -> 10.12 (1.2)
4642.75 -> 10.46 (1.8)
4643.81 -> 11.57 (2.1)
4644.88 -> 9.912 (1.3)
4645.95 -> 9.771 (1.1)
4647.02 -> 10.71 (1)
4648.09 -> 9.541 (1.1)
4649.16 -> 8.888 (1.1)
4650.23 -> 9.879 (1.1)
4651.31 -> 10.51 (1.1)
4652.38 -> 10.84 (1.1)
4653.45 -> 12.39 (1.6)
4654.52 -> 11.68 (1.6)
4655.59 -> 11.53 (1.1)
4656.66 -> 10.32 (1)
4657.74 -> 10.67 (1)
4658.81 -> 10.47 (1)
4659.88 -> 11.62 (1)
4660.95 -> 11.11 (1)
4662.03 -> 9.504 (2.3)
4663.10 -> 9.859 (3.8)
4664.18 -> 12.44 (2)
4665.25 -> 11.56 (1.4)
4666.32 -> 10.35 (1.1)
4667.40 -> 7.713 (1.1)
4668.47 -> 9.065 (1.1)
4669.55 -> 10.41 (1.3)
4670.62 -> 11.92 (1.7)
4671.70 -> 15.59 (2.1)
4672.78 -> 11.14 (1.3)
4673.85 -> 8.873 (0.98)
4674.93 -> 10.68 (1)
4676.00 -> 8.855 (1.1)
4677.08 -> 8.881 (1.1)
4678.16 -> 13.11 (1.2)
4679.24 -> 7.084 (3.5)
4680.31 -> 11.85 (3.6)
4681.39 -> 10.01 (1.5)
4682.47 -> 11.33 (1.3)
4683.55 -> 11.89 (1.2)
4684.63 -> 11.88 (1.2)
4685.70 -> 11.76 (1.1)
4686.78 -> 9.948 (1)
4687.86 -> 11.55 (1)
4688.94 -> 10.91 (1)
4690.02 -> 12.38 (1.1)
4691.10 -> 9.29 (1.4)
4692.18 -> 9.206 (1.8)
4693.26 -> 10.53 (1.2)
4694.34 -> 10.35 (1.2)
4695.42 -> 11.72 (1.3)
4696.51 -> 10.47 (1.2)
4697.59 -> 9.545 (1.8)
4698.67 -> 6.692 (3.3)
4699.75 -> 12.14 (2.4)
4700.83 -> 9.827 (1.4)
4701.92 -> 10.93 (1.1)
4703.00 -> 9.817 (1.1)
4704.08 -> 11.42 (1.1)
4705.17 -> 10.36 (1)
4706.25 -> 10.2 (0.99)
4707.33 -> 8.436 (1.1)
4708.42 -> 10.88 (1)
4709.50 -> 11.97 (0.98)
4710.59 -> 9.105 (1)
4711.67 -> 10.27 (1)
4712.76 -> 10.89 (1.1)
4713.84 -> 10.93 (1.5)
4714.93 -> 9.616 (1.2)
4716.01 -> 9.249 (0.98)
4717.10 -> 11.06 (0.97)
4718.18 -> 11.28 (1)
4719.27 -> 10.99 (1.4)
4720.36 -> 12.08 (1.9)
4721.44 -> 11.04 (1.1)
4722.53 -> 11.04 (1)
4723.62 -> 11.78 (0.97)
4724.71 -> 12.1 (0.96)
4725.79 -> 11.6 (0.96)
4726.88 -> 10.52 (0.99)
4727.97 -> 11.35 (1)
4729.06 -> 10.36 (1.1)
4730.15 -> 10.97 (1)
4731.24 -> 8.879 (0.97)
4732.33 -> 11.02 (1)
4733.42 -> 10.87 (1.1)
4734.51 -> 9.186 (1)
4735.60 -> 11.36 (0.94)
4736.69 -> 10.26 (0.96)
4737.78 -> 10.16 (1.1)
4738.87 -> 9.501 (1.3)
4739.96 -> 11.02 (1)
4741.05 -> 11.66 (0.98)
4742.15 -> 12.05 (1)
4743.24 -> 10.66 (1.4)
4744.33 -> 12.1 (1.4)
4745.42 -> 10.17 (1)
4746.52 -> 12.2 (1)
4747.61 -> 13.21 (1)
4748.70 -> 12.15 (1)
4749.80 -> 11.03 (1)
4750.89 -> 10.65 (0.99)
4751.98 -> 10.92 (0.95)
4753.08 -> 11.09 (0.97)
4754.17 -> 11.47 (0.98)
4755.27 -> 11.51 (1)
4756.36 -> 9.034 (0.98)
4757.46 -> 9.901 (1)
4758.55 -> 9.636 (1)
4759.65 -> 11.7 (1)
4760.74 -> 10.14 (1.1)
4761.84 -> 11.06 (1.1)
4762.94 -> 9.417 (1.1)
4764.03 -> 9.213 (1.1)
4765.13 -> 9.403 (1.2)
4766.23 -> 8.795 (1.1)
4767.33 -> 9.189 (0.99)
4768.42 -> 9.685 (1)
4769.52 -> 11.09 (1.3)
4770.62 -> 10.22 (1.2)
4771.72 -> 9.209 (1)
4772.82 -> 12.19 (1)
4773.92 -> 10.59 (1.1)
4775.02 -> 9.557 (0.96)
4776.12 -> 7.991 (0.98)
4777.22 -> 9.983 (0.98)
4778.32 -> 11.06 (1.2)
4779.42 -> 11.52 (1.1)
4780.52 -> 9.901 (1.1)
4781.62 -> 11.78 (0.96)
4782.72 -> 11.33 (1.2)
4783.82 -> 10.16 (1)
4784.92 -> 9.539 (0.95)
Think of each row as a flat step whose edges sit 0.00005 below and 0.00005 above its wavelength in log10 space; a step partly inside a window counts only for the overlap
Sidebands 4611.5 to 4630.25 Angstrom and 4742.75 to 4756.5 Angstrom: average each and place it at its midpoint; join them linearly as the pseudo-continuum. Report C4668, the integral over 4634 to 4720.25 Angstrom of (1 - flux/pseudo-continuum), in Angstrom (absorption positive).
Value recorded 6.5 Angstrom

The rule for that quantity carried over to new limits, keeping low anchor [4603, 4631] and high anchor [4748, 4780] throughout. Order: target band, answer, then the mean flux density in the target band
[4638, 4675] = 1.28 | 10.7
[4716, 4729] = -0.75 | 11.2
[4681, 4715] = 0.78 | 10.5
